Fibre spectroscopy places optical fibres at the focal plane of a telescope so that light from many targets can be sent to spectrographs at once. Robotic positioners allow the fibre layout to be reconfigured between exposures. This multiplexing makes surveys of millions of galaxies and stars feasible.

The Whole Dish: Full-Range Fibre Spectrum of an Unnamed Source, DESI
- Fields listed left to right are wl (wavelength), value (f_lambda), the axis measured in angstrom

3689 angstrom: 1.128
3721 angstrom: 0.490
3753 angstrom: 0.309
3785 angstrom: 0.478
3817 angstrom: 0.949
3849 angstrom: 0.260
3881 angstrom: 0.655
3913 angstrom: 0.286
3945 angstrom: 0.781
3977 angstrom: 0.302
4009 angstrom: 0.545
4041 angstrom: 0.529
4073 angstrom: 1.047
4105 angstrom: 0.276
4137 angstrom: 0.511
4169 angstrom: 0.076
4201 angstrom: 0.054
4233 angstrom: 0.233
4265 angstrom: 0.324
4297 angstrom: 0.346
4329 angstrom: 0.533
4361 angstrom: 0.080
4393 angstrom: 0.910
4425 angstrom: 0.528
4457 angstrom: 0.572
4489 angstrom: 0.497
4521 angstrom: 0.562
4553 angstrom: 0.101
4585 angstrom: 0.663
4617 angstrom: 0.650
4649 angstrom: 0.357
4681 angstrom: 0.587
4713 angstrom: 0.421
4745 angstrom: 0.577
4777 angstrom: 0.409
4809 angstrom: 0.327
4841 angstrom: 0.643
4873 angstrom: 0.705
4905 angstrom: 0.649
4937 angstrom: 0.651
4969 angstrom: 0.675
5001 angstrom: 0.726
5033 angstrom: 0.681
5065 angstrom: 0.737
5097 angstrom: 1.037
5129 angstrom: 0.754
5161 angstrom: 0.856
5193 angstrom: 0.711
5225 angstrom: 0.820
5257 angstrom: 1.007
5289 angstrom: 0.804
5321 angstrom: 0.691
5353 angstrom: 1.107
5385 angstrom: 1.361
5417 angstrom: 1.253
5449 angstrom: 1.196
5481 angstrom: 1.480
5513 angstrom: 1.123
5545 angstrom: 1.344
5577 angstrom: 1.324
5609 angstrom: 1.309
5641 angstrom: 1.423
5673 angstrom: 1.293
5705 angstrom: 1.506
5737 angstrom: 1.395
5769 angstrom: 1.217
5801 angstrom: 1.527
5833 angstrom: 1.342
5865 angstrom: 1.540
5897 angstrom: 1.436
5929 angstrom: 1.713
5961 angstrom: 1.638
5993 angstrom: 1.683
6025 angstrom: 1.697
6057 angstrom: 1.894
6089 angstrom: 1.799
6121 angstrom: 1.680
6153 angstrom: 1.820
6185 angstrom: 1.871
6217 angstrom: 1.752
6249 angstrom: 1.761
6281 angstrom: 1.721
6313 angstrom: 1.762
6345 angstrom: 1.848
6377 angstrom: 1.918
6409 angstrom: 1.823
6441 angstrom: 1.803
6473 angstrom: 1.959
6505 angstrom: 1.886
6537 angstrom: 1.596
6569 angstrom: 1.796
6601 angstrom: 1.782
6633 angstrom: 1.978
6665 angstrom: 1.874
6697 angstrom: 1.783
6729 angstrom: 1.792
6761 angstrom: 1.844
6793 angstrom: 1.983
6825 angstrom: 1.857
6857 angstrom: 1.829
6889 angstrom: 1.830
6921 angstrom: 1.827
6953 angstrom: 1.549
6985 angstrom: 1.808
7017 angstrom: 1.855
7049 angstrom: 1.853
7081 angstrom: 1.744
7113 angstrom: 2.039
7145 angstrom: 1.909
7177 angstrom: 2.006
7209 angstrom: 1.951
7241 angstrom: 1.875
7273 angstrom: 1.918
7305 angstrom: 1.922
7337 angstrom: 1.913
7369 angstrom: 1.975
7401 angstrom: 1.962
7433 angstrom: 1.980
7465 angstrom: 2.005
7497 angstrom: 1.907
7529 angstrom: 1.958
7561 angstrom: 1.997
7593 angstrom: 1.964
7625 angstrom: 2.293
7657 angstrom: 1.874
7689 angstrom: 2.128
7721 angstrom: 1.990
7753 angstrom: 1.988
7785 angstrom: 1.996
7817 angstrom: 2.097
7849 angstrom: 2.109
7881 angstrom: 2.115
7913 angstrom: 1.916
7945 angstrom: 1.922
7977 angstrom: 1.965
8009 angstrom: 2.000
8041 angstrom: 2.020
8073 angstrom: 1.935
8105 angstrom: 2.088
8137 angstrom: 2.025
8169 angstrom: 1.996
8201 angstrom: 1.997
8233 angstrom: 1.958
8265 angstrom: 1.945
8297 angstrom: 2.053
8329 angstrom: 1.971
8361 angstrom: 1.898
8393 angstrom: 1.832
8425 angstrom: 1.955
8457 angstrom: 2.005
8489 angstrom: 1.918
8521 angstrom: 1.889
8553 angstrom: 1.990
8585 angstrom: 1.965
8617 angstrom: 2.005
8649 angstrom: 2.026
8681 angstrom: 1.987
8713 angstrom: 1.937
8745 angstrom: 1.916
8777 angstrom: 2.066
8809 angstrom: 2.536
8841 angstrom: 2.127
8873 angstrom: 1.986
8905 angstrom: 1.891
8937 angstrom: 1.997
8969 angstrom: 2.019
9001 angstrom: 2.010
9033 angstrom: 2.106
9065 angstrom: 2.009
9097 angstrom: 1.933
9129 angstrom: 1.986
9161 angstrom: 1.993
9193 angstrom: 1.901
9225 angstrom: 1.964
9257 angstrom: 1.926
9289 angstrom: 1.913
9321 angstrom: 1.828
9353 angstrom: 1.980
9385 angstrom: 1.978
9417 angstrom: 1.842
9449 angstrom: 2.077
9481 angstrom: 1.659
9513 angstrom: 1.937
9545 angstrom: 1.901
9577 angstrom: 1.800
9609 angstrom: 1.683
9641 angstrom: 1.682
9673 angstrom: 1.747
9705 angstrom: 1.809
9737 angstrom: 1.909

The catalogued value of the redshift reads 0.342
